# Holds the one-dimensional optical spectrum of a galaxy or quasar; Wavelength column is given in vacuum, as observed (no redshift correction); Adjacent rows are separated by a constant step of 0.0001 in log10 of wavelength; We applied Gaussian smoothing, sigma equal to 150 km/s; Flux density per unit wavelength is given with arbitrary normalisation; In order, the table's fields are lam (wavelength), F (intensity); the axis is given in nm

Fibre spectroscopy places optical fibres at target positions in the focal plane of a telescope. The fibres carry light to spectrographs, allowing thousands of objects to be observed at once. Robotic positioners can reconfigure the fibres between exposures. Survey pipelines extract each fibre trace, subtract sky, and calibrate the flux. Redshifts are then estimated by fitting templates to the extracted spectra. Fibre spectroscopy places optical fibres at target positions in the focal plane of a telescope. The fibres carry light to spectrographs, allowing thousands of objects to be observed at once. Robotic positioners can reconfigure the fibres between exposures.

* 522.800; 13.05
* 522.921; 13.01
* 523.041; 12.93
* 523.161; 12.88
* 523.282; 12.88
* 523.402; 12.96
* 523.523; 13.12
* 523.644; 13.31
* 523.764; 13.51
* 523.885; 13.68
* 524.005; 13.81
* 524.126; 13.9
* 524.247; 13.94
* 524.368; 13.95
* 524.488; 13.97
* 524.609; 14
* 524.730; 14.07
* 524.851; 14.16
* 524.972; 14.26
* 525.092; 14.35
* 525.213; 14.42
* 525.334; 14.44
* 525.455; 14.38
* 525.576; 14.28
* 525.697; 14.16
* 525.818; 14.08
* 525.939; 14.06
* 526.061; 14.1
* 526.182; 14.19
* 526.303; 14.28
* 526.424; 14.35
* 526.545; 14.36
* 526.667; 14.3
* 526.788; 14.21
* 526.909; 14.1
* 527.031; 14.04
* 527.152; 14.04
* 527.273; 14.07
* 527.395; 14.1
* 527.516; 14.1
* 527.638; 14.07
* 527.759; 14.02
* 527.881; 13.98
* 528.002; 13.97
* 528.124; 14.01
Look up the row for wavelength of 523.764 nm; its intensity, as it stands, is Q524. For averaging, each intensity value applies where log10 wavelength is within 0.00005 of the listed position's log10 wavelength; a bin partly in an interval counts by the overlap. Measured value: 13.51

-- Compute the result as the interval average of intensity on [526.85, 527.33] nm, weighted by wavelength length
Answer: 14.1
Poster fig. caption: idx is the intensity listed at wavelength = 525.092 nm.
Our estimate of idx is 14.35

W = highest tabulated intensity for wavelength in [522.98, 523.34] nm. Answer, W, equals 12.93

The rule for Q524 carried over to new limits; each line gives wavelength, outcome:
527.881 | 13.98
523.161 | 12.88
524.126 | 13.9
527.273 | 14.07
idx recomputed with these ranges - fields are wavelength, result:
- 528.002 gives 13.97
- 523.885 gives 13.68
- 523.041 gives 12.93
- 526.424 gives 14.35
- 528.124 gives 14.01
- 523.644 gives 13.31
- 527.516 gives 14.1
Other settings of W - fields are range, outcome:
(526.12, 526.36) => 14.28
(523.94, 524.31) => 13.94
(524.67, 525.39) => 14.44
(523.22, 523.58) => 13.12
